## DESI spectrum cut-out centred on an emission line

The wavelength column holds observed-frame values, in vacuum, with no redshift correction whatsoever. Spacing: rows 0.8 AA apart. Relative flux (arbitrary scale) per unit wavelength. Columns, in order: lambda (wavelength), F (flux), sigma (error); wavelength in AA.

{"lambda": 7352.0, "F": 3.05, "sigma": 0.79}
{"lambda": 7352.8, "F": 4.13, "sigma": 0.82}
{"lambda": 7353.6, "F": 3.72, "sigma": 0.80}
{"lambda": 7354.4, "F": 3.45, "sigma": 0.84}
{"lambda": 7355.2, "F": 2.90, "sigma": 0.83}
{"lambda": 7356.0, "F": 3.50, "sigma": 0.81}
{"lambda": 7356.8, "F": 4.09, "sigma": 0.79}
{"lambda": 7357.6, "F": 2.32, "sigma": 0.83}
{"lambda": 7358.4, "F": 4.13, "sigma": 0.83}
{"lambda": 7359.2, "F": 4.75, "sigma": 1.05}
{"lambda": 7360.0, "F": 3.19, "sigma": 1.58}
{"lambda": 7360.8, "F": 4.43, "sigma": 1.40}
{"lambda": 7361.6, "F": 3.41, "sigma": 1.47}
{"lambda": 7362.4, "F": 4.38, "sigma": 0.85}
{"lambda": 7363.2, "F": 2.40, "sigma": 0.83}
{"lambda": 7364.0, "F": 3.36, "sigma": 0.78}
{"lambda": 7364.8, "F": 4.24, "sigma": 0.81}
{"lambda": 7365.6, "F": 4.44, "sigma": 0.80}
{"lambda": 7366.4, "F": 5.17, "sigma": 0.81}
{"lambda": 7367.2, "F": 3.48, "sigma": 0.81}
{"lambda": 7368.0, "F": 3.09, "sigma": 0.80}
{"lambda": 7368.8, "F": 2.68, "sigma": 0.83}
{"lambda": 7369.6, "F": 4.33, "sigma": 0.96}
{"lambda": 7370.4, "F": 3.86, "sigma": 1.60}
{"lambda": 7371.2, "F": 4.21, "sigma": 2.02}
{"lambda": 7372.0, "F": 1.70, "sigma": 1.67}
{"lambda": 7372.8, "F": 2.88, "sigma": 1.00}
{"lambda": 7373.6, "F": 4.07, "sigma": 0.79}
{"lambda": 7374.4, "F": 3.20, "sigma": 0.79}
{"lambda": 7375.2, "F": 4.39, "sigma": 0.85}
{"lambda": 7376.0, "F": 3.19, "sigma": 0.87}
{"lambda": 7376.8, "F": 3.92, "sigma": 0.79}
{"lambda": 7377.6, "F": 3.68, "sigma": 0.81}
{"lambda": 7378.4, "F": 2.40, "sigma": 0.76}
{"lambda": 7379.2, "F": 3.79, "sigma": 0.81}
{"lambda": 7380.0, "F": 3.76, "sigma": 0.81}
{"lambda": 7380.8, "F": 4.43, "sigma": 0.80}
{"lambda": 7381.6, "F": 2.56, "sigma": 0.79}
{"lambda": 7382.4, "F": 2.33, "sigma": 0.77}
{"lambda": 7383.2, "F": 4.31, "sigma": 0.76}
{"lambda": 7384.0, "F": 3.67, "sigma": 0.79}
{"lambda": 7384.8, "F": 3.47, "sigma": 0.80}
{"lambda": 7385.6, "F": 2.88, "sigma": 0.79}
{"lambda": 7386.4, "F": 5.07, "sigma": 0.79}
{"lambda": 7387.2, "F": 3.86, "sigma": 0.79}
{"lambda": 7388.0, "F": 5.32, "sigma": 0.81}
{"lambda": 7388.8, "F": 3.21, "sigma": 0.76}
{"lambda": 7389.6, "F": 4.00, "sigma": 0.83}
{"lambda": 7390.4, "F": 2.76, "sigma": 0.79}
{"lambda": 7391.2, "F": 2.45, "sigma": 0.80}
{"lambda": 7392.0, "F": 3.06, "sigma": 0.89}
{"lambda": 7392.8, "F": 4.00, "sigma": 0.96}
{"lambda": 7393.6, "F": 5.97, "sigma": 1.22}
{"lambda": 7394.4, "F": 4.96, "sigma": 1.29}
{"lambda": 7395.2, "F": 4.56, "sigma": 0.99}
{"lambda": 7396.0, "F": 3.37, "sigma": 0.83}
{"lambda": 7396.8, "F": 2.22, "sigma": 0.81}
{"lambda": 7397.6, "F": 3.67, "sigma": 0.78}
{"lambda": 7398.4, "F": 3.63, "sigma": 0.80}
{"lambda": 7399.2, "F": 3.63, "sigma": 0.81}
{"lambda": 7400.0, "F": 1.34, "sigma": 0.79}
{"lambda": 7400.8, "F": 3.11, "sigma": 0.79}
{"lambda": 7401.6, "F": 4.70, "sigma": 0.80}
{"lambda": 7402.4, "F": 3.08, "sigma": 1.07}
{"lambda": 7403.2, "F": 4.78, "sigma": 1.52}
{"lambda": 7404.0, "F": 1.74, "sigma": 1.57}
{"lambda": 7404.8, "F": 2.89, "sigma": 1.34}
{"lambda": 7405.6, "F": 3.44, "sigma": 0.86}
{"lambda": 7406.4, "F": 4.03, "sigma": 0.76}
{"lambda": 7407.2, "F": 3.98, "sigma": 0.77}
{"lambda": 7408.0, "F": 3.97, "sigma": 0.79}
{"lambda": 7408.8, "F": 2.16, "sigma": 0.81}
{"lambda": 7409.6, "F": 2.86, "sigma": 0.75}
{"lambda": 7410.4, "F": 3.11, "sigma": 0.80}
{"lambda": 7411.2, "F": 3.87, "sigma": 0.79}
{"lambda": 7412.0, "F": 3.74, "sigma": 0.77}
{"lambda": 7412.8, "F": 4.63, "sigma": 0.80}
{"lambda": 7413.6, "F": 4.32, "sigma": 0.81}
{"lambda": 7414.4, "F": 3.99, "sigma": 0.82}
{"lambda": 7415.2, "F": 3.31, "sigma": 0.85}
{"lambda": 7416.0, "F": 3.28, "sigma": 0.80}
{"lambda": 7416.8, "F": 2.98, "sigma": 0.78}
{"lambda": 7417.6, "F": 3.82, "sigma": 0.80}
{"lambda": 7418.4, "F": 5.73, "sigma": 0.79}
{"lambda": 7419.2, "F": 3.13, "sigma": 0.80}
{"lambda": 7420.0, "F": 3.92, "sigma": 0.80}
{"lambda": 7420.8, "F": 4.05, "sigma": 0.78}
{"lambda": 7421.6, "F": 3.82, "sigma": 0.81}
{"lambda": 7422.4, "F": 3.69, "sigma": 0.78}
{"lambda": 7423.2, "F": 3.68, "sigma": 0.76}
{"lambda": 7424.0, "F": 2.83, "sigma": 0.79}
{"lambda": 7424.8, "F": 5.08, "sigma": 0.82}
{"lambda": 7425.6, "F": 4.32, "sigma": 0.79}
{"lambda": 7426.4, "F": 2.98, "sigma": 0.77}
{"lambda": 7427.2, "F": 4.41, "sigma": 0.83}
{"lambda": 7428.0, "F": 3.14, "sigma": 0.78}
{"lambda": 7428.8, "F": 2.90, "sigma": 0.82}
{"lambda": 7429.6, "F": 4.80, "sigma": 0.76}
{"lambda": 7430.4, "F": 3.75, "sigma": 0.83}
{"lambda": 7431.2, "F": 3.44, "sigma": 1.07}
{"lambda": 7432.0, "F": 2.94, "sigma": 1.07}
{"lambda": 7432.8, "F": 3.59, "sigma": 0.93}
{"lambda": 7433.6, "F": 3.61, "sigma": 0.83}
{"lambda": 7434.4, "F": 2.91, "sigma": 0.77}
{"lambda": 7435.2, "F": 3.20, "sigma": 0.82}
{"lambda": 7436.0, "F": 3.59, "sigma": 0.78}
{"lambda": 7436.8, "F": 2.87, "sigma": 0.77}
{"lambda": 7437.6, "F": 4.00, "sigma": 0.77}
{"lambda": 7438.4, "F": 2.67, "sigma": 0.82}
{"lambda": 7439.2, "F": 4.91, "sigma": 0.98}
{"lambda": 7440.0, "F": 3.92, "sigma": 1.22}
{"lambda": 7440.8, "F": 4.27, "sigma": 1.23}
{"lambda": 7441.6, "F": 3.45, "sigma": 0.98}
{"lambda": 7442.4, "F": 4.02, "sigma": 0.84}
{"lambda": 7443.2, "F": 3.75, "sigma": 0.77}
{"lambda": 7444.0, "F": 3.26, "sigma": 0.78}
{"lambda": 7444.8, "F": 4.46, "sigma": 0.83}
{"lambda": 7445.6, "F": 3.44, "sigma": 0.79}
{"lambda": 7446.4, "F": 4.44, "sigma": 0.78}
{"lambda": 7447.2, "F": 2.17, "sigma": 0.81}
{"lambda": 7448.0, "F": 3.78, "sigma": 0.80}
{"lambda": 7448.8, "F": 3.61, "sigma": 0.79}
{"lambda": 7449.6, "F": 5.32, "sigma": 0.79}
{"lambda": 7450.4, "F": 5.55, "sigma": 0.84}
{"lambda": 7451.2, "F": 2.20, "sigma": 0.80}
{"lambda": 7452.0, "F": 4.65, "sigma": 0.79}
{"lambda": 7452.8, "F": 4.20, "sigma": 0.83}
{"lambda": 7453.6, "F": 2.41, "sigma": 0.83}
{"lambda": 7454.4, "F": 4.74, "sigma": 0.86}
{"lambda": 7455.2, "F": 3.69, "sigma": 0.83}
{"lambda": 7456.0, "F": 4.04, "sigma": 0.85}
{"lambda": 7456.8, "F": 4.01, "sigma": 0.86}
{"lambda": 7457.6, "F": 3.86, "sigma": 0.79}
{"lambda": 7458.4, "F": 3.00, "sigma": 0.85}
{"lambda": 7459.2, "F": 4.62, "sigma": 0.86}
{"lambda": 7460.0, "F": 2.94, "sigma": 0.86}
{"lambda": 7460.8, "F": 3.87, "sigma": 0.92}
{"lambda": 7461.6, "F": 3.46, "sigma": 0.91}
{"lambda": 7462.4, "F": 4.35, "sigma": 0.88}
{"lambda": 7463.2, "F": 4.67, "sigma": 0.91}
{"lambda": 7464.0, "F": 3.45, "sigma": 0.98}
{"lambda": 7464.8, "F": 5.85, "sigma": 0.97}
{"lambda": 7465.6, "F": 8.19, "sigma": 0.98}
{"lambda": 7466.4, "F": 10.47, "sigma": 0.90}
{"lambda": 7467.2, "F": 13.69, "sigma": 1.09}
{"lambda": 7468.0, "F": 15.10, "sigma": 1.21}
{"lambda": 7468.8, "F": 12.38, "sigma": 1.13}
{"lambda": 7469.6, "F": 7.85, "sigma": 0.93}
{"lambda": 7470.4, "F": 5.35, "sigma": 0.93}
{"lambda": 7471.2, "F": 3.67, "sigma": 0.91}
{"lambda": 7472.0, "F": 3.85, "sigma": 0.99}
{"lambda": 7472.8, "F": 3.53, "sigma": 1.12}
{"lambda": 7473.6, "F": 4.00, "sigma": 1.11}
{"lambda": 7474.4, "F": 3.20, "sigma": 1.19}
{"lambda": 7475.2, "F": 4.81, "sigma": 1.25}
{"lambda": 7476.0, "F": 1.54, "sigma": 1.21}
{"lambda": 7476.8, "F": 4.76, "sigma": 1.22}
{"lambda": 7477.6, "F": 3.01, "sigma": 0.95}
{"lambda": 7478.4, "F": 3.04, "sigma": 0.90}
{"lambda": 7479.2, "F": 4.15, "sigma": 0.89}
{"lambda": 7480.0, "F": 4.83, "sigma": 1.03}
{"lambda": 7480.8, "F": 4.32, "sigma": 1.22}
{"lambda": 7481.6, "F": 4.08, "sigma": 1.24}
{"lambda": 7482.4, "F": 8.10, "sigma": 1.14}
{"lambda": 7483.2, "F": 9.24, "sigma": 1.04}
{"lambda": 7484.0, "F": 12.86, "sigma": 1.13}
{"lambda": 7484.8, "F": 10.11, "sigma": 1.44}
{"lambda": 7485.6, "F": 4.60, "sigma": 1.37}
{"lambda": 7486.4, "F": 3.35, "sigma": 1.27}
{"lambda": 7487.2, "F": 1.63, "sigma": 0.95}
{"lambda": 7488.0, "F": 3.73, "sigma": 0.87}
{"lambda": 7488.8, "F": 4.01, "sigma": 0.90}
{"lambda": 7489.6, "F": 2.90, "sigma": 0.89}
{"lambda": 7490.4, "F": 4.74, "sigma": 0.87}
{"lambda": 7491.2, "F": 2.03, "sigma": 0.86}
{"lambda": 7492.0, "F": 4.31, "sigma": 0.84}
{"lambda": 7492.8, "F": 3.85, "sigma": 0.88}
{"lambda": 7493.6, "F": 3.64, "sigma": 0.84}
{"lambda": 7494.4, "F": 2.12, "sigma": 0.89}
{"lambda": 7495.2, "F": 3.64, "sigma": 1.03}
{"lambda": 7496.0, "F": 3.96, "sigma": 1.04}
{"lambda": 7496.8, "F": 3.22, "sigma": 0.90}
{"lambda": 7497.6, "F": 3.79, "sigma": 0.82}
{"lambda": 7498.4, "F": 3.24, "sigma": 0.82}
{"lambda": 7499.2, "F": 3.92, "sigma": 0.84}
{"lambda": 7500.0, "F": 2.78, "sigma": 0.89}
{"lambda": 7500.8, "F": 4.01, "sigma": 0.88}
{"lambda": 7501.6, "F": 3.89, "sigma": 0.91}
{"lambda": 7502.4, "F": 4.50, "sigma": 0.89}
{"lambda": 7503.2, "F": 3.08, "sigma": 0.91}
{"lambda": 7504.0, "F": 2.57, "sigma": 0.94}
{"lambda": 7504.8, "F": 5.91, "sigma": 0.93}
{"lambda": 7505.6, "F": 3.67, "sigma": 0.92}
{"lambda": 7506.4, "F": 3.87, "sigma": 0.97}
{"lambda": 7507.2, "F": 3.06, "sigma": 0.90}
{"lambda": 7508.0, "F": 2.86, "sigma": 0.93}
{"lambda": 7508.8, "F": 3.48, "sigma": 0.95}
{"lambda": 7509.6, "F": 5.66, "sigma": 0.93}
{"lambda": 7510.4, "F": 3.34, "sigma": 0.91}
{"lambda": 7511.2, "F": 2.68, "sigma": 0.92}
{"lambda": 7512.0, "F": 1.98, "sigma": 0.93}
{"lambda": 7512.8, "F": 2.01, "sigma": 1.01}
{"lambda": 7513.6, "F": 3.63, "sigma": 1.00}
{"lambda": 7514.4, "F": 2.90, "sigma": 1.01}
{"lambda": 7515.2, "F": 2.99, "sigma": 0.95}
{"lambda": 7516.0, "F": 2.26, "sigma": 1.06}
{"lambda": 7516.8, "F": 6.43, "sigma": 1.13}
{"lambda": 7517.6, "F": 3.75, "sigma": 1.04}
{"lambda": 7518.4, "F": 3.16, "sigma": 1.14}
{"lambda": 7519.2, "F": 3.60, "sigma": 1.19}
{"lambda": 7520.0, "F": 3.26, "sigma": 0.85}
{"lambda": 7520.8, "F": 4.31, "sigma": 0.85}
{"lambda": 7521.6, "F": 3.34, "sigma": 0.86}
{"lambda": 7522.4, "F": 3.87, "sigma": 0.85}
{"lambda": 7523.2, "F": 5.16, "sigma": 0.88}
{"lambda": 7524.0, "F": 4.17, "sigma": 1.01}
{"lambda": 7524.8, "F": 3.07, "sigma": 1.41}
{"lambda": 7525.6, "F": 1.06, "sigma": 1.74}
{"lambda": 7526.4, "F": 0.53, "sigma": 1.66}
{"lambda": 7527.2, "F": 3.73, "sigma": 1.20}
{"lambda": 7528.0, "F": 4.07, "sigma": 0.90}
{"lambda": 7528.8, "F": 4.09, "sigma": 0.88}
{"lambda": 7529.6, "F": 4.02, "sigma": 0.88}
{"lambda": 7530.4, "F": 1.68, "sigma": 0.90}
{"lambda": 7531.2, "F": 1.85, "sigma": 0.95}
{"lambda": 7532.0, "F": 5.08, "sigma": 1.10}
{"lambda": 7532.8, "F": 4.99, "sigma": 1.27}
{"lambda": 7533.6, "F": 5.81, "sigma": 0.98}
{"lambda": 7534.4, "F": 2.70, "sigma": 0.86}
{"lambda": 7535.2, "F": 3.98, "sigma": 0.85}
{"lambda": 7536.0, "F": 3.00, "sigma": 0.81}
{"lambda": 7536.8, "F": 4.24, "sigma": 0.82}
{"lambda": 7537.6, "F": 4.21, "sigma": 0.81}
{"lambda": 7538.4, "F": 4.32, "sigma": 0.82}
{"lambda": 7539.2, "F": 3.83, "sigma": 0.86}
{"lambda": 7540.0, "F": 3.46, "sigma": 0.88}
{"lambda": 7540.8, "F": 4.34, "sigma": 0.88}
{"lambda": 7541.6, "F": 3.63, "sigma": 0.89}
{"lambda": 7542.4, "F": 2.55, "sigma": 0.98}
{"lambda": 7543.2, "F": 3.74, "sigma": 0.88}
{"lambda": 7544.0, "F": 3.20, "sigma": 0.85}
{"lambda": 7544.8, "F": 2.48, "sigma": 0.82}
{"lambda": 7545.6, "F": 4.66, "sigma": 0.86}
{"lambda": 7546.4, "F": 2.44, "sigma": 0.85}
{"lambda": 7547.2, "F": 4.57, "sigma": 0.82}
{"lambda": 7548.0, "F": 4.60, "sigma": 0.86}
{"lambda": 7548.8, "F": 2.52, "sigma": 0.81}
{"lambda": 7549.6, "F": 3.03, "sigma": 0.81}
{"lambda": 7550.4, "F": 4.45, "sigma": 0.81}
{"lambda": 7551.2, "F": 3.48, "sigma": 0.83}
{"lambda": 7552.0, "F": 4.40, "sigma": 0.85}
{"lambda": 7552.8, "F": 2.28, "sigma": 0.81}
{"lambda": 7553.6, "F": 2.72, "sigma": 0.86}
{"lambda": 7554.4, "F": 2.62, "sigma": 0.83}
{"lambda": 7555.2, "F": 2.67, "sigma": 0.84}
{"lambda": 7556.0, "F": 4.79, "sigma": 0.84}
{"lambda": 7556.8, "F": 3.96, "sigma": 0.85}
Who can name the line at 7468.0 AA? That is [S II]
